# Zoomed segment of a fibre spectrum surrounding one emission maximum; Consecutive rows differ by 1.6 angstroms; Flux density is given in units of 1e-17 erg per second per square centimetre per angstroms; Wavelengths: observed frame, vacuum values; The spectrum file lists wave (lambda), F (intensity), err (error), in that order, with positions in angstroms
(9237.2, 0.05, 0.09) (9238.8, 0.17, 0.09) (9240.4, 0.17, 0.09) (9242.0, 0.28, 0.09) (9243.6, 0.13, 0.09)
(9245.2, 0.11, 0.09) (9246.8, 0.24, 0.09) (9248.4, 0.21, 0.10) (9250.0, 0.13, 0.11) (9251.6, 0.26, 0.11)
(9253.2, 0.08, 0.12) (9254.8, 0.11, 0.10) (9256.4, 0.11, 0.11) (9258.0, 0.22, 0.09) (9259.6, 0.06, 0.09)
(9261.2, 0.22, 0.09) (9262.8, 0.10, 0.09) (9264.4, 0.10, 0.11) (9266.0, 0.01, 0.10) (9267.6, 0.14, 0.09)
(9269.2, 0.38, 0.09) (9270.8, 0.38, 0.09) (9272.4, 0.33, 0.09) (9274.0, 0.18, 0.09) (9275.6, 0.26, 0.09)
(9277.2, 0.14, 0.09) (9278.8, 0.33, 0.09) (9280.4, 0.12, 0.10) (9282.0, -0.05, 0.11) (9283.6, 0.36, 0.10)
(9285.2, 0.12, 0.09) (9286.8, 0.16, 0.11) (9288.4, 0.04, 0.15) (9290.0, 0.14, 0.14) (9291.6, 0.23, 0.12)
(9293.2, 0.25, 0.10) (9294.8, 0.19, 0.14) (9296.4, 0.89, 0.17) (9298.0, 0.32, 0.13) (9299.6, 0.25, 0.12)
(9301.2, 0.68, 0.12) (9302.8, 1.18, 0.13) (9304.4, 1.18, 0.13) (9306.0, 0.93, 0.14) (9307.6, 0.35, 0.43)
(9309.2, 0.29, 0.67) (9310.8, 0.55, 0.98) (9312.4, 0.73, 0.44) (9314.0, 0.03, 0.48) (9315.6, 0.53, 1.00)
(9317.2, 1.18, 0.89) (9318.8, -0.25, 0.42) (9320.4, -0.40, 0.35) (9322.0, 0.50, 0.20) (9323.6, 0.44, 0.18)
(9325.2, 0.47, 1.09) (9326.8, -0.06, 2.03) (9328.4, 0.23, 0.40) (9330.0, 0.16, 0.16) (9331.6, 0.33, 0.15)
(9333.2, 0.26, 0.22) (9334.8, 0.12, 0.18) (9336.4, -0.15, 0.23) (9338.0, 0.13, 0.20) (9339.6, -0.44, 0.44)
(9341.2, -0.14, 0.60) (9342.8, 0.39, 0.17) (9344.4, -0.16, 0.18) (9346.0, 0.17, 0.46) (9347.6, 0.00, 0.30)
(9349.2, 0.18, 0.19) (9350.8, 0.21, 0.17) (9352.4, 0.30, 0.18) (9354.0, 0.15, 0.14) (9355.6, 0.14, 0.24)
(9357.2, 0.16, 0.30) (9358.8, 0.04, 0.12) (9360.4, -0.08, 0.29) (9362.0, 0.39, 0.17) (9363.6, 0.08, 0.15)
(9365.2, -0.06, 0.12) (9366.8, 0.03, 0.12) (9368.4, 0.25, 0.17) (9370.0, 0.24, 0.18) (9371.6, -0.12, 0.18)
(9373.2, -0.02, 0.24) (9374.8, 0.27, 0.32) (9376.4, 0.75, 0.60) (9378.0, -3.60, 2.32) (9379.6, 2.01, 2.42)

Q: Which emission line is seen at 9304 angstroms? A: [O III]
